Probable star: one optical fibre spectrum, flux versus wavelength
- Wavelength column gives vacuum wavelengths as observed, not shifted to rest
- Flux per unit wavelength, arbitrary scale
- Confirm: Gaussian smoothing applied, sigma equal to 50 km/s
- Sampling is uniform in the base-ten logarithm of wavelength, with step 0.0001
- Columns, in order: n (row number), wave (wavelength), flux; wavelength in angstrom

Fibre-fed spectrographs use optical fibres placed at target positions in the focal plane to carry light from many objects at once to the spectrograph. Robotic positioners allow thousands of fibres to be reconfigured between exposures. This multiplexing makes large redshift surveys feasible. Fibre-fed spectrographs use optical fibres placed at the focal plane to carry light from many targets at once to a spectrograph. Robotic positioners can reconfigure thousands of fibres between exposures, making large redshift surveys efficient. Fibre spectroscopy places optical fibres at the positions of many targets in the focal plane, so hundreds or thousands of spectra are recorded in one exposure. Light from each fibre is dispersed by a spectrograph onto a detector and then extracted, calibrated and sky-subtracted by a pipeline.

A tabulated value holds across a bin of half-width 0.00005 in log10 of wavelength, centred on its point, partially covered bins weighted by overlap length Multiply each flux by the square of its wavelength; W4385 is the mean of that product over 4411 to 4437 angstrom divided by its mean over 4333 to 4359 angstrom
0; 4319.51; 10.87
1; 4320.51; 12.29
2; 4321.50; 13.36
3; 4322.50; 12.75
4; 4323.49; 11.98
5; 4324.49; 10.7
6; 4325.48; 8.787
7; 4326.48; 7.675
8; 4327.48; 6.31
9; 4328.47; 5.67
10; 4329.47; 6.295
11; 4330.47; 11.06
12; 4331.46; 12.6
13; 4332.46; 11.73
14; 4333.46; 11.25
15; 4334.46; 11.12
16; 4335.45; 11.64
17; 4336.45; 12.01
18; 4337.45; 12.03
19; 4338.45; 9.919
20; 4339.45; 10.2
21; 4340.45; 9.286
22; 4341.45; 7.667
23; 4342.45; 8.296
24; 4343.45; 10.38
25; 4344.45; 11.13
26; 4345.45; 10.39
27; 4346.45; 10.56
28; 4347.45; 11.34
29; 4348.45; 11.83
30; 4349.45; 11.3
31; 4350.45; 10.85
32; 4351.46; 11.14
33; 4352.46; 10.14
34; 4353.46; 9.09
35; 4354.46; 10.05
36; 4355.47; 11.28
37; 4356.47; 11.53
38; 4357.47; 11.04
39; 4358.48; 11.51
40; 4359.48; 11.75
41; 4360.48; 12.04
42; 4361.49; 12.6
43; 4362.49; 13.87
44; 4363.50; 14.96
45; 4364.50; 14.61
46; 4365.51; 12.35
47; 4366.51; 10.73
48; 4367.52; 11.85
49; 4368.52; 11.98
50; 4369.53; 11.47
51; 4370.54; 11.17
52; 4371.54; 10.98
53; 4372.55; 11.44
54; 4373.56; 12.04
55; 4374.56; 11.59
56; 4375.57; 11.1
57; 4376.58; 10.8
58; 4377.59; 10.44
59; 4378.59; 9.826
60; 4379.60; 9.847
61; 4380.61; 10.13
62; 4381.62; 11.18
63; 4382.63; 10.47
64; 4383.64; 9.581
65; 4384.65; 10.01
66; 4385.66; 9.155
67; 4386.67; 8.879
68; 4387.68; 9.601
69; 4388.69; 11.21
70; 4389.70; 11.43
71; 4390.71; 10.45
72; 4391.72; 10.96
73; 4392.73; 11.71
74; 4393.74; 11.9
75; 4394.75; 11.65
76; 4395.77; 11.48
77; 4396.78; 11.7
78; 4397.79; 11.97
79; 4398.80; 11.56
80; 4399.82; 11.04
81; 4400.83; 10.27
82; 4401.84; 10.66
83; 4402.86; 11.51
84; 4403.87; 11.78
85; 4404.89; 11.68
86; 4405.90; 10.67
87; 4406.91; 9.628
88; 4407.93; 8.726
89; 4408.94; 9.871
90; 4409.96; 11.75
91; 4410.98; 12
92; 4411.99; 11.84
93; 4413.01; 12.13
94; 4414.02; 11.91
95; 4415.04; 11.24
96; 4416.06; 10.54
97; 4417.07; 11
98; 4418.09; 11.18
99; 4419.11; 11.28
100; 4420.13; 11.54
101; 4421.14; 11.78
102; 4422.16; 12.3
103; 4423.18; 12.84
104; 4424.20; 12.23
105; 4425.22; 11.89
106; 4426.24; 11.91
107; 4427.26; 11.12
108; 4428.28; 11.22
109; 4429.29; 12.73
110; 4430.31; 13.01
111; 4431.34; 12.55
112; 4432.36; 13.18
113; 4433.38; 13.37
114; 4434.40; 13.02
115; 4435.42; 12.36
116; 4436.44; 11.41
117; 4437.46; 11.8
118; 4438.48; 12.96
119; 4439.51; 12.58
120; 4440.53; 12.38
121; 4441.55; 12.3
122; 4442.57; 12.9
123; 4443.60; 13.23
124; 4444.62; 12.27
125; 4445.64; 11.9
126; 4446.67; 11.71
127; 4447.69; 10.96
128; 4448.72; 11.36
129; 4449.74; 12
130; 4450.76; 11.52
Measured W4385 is 1.2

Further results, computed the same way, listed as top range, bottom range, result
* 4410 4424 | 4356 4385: 1.04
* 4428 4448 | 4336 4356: 1.24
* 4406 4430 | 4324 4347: 1.20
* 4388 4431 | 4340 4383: 1.05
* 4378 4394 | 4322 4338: 1.04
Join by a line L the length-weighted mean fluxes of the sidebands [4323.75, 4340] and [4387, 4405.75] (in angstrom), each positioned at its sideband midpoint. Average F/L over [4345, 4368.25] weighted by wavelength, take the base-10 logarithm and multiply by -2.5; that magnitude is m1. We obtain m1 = -0.11 mag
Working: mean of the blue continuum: 9.96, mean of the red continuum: 11.2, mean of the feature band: 11.6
